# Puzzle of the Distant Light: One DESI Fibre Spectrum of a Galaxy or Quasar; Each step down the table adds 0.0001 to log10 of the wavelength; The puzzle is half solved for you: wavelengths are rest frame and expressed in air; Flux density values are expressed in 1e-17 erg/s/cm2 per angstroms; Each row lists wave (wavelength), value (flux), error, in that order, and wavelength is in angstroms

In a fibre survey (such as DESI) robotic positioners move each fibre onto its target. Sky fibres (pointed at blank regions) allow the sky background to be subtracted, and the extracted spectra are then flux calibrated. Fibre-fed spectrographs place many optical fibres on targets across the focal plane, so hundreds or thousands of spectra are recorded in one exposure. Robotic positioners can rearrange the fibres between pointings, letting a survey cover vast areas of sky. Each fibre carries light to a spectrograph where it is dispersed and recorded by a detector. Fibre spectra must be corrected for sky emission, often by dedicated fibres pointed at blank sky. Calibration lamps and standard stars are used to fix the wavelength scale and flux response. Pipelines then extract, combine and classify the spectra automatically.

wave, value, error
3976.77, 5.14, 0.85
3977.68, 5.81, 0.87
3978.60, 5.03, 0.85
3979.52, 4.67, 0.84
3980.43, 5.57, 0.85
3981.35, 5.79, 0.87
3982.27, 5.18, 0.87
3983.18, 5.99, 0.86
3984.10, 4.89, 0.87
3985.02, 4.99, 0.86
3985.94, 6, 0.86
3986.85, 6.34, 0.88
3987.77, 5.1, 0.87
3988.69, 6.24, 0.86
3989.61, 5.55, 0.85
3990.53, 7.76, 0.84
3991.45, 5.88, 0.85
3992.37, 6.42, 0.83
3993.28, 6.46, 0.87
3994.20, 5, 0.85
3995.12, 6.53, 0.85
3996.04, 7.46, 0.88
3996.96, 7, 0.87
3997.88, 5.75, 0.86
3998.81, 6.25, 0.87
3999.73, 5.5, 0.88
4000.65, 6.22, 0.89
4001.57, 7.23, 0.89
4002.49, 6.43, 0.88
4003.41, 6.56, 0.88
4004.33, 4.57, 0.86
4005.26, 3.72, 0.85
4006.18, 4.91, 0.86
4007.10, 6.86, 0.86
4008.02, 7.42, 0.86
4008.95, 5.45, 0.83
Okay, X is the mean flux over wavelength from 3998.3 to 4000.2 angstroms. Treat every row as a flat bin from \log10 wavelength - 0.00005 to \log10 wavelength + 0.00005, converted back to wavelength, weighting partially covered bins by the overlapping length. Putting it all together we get 5.85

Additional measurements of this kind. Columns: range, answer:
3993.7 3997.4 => 6.49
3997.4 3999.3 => 5.98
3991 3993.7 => 6.27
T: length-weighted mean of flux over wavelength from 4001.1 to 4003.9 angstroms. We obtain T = 6.73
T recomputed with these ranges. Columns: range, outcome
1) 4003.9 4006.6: 4.38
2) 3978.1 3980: 4.88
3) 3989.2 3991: 6.67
